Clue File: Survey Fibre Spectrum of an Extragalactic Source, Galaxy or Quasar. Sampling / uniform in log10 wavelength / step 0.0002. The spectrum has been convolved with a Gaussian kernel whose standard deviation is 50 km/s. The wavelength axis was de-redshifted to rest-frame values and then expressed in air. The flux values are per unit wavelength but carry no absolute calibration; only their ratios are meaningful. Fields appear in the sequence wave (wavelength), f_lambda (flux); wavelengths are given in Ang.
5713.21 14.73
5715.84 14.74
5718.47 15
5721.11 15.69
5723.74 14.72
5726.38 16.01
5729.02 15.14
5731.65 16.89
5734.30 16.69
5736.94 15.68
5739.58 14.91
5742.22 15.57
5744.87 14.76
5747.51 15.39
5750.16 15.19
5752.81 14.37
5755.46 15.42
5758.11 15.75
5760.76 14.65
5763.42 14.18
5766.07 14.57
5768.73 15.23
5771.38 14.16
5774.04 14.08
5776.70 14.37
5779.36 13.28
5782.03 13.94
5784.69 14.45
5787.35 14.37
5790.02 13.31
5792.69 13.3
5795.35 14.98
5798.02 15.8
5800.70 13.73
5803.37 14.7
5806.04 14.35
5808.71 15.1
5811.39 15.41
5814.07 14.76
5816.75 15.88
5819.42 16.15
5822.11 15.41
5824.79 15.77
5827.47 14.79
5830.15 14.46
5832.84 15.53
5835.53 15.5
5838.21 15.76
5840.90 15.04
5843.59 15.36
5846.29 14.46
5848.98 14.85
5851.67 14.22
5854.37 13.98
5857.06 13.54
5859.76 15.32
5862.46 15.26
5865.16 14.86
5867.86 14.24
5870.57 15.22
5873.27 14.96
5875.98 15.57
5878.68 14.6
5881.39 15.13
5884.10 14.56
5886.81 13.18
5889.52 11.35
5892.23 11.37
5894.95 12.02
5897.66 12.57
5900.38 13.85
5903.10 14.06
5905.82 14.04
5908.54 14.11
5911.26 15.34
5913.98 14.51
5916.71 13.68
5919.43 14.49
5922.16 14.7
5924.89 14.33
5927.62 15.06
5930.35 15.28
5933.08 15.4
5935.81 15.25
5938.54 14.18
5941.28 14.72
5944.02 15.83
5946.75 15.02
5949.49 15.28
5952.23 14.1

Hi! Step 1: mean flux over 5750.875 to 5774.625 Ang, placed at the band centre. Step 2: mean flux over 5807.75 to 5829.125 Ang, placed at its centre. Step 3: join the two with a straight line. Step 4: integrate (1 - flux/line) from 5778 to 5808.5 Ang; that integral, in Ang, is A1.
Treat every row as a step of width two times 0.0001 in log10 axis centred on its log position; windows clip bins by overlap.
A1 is 1.8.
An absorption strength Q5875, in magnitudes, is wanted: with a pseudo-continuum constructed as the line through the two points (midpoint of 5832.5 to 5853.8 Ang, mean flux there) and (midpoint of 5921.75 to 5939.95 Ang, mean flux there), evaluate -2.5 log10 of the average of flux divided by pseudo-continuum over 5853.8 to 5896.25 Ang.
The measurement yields 0.068 mag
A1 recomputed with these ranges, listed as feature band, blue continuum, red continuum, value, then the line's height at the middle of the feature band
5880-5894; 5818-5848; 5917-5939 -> 1.80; 15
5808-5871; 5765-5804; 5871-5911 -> -4.62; 14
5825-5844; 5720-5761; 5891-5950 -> -0.48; 14.9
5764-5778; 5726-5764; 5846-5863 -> 0.65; 15.2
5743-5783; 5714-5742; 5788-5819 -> 1.35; 15.2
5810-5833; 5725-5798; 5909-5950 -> -0.76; 14.9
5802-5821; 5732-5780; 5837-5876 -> -0.40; 14.9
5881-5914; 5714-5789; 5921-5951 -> 3.38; 15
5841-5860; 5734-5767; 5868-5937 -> -0.02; 14.5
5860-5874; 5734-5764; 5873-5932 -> -0.63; 14.3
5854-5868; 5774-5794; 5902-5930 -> -0.37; 14.2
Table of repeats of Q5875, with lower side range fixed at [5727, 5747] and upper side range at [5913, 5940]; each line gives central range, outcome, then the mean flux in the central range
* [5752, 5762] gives 0.034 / 15.1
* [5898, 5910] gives 0.069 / 13.9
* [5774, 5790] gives 0.105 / 14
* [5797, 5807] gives 0.052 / 14.6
